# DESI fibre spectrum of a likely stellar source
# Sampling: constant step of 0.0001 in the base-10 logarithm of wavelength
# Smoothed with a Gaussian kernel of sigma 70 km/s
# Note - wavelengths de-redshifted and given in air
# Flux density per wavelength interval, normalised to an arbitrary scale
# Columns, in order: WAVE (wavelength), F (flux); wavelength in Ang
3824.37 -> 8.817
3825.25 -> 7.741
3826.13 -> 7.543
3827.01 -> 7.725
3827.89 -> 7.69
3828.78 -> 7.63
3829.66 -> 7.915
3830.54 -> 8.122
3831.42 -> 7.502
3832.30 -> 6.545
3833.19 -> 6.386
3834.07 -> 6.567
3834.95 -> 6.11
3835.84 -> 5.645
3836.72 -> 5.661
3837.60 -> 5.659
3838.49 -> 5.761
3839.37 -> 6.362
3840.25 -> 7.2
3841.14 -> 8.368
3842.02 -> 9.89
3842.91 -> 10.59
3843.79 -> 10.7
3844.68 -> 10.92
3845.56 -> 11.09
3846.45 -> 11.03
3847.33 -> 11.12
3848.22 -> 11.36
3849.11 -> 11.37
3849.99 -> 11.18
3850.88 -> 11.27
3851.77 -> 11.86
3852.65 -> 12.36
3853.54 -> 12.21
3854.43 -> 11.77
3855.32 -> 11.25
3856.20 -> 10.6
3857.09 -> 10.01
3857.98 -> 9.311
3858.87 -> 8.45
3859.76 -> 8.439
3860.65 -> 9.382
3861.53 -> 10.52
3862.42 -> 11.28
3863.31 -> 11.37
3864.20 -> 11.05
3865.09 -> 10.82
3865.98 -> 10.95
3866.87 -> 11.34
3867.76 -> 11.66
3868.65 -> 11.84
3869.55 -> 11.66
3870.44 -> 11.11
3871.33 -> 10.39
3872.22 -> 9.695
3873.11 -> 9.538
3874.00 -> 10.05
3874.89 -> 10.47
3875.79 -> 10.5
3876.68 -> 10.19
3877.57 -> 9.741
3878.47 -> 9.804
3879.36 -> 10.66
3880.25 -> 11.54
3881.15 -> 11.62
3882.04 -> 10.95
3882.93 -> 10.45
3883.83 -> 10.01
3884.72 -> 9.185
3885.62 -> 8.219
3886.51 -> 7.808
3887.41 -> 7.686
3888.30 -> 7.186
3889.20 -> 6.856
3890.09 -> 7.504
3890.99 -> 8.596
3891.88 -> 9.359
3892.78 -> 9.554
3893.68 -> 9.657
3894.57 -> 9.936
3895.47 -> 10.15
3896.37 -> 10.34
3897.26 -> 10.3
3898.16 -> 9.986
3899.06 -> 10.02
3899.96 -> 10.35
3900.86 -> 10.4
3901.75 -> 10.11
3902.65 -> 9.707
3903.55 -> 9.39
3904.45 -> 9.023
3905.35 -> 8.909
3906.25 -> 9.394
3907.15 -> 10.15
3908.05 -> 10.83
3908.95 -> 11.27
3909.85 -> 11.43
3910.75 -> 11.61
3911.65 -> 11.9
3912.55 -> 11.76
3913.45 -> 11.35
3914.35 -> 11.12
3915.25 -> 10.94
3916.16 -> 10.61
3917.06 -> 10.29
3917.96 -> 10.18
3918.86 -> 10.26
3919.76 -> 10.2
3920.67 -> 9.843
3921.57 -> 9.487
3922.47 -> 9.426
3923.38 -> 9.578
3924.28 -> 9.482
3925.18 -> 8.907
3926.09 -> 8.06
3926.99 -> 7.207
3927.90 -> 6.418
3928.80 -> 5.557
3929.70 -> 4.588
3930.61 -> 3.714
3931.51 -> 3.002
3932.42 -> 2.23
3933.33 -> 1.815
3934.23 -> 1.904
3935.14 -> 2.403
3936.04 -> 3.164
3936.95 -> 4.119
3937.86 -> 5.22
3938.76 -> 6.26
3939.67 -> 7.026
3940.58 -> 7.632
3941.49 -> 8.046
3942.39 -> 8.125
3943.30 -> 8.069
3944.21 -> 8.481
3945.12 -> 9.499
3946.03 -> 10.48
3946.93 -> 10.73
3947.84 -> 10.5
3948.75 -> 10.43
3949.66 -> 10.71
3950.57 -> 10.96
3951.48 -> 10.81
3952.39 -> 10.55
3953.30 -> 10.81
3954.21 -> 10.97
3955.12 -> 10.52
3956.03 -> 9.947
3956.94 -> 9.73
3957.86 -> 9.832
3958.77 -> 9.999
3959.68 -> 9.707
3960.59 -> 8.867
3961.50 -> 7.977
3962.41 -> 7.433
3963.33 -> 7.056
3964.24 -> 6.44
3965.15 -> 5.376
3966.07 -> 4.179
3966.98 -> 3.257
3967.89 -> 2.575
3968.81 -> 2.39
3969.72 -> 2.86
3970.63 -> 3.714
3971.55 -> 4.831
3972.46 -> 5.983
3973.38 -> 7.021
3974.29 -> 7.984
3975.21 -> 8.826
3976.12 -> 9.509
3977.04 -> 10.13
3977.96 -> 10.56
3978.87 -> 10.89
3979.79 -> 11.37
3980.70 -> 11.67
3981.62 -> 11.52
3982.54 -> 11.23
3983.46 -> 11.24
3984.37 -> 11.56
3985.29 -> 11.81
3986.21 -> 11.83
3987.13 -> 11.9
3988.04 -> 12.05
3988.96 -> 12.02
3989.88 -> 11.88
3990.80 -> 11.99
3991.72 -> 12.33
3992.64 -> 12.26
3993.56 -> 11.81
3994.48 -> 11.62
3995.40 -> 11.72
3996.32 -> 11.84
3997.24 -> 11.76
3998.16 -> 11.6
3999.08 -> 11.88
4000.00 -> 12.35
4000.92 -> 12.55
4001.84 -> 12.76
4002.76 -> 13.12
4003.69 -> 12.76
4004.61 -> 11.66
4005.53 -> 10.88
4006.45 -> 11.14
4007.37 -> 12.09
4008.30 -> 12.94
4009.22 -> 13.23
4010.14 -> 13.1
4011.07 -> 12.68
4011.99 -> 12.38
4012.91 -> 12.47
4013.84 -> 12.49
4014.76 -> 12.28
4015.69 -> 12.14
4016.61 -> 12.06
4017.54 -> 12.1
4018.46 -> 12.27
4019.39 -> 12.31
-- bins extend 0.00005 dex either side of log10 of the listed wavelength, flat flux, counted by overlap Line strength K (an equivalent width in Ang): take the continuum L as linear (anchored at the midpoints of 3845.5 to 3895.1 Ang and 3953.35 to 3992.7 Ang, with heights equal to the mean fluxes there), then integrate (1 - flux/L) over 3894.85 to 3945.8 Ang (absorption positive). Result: 6.5 Ang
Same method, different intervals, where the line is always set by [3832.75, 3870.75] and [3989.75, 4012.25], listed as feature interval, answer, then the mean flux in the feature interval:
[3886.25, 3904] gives 2.1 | 9.26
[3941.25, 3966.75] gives 5.2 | 9.11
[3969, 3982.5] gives 4.0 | 8.32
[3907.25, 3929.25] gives 2.0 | 9.91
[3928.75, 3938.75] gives 6.9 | 3.47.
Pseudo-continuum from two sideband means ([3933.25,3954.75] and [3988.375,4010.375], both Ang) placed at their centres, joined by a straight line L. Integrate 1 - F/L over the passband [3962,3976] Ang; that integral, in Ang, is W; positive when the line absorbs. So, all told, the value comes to 6.3 Ang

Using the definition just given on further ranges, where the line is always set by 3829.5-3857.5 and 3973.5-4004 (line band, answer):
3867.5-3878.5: -0.96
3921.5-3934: 5.10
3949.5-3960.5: 0.63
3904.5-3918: -0.63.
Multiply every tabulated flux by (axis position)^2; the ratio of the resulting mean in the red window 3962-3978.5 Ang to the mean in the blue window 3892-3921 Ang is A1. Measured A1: 0.61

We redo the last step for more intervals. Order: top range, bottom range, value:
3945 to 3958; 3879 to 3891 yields 1.18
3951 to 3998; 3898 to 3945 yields 1.16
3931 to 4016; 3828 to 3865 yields 1.08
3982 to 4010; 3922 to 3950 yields 1.81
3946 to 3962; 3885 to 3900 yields 1.17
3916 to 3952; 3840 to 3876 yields 0.74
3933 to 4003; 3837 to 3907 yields 0.96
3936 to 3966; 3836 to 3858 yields 0.92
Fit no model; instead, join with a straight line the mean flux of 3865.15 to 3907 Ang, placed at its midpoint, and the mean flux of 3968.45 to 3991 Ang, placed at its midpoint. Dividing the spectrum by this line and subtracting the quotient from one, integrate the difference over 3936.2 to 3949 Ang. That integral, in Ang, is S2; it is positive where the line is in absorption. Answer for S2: 2.1 Ang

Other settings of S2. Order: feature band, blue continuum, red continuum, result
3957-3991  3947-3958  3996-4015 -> 8.0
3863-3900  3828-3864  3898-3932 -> -2.7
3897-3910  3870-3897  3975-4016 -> 0.0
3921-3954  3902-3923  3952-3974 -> 4.7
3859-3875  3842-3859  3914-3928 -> 0.1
